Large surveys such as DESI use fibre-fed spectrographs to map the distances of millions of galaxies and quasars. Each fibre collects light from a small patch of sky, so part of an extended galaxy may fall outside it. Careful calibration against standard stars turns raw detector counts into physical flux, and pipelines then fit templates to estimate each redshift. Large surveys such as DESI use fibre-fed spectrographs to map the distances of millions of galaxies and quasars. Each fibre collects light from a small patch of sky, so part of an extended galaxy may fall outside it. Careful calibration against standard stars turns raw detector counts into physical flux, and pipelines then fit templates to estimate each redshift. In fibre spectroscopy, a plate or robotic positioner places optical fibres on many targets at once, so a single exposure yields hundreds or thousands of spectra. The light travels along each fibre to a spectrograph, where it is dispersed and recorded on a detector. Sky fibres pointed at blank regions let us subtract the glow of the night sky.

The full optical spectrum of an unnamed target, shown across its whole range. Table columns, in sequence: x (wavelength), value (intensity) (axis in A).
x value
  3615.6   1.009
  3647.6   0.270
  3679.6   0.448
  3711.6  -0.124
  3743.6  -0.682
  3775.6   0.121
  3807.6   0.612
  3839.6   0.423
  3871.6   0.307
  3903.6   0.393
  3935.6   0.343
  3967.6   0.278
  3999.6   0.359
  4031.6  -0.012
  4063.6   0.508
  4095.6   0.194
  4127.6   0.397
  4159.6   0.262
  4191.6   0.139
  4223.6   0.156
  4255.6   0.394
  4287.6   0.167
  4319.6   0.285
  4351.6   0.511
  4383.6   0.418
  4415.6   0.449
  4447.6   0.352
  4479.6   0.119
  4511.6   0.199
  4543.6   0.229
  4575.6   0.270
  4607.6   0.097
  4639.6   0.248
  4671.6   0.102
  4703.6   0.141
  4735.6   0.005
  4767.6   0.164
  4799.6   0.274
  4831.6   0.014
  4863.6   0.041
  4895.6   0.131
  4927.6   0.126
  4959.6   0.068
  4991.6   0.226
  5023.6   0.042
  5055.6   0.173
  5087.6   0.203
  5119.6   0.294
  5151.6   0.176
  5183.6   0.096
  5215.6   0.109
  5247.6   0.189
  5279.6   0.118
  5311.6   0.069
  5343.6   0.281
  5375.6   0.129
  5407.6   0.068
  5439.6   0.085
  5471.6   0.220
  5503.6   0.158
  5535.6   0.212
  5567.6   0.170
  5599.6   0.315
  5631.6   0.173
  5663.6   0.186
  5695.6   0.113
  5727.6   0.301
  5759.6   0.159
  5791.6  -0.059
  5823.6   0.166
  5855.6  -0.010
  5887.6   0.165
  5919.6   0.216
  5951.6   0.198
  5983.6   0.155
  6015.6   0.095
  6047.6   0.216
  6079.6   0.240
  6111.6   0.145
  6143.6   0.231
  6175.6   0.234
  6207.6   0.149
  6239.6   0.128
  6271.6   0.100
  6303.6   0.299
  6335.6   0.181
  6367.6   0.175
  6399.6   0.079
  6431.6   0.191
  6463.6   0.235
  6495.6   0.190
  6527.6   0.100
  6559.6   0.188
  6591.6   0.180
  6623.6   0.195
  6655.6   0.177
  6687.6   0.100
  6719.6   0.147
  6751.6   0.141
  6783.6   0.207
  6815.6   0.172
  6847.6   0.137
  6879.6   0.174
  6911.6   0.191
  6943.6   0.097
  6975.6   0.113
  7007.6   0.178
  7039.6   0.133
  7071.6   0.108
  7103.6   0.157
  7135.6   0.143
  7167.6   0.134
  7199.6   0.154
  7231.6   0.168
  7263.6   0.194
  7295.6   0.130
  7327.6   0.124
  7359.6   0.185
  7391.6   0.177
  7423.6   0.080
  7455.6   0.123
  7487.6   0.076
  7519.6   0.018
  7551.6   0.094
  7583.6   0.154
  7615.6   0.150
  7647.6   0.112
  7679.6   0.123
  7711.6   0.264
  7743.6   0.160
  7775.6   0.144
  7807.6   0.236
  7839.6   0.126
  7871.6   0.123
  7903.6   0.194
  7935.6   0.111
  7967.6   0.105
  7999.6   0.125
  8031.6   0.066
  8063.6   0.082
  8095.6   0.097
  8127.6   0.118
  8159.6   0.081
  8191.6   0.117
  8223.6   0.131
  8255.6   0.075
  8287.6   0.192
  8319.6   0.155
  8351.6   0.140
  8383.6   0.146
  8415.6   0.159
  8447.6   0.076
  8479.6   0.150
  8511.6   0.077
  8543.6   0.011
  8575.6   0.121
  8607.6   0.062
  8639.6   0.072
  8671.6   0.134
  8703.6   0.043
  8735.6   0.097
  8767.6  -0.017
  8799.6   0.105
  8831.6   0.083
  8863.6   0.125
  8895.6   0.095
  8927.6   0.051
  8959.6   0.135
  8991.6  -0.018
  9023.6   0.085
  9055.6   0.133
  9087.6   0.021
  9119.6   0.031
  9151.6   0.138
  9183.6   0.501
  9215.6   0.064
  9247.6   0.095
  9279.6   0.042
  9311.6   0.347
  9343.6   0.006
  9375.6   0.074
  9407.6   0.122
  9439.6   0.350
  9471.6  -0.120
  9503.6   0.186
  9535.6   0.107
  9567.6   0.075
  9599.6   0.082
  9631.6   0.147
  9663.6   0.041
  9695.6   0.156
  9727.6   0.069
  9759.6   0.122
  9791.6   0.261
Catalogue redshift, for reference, 1.46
